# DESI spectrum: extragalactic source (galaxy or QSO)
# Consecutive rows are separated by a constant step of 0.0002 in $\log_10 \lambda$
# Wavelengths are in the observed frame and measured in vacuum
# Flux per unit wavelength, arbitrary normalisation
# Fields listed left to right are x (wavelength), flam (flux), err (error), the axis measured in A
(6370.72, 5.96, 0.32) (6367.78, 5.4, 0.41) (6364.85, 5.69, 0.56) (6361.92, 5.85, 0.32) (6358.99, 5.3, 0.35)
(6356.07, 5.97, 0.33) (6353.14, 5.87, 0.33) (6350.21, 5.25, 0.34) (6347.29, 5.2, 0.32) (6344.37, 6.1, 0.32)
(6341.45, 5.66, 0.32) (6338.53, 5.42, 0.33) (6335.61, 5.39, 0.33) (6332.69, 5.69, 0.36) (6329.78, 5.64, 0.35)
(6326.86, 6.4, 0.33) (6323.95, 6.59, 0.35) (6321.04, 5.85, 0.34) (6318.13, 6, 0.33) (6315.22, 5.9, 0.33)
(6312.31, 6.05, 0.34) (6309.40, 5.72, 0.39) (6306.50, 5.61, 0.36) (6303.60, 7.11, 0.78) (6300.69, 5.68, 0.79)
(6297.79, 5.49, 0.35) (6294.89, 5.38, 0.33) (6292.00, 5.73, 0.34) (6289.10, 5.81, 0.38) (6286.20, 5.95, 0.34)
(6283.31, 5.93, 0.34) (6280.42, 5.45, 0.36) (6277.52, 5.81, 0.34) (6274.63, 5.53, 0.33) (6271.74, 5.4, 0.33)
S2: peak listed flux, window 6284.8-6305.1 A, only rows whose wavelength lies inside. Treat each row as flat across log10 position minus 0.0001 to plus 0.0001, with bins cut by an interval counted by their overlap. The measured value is 7.11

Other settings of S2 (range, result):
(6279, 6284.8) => 5.93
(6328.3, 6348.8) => 6.1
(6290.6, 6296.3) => 5.73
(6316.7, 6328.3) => 6.59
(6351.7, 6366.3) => 5.97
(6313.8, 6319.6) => 6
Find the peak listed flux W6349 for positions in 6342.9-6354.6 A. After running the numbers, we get 6.1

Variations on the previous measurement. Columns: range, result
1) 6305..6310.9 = 5.72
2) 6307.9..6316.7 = 6.05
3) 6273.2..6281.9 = 5.81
